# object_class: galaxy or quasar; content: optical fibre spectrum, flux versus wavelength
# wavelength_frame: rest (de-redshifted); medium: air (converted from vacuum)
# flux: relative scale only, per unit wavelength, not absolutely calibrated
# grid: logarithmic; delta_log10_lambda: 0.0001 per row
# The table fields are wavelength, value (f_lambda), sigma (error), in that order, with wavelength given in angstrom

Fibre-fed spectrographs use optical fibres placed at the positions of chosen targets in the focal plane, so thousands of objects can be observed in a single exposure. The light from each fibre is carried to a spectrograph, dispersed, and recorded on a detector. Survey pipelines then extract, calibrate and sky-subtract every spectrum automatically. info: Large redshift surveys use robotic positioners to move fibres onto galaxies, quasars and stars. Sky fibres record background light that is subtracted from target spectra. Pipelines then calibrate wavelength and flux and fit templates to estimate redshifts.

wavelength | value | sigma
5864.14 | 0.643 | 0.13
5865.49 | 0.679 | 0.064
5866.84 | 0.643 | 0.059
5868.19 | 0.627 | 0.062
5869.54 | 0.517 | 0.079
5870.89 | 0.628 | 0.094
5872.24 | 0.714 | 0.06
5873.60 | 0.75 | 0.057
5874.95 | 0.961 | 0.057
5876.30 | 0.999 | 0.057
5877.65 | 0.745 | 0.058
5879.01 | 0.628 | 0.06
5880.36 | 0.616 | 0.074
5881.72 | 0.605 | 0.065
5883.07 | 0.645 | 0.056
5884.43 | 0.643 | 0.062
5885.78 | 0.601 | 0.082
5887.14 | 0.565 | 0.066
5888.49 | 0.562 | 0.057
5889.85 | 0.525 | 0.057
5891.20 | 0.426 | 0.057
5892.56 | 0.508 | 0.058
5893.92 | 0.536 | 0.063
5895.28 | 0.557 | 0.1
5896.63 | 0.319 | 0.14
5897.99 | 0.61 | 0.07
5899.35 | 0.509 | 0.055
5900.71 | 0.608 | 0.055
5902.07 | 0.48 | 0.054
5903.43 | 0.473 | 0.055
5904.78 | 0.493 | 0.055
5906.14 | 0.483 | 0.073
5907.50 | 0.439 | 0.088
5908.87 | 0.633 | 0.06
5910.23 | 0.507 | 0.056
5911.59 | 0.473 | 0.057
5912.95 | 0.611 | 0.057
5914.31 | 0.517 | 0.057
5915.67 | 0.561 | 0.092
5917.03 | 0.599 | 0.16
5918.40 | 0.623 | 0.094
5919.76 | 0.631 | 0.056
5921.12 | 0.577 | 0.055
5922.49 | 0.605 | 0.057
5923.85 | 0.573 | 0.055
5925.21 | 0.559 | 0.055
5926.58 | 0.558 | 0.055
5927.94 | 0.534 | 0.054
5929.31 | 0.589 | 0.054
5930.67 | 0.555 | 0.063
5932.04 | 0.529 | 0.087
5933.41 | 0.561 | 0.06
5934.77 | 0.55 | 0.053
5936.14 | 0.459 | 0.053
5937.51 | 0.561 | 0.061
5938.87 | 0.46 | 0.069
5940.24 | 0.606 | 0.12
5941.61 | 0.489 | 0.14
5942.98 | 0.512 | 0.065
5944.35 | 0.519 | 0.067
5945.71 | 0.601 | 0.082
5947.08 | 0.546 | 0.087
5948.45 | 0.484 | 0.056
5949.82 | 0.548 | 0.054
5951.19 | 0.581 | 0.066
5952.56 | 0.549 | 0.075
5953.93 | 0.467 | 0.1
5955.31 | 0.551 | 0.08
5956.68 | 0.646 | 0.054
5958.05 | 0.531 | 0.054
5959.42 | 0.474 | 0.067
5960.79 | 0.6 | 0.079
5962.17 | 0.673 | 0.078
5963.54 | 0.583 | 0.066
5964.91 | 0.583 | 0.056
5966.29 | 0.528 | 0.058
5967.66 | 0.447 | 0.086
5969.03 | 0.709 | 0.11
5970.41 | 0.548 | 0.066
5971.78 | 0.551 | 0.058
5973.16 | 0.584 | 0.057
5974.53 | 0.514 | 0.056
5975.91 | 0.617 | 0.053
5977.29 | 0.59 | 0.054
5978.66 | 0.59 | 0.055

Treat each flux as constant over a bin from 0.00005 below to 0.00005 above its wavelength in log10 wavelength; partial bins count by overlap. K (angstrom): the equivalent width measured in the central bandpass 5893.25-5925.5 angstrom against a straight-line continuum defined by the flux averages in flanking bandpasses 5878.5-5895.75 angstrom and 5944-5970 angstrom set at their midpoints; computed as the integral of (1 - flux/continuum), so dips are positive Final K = 1.5 angstrom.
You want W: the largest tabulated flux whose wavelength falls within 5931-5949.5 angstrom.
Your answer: 0.606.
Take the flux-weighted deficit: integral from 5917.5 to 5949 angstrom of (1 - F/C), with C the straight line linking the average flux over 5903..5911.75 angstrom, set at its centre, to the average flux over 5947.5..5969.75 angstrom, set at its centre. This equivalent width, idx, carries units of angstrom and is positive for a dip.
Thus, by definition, -1.3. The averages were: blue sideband 0.503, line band 0.552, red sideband 0.559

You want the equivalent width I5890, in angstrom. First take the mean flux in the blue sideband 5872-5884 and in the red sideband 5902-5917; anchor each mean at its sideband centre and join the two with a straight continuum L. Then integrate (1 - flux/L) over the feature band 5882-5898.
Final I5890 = 2.9 angstrom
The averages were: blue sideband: 0.739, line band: 0.54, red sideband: 0.521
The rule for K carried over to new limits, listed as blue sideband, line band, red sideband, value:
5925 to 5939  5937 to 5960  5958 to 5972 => 0.7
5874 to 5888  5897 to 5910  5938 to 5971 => 2.7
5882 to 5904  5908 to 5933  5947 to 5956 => -1.6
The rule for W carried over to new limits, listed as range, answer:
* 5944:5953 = 0.601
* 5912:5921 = 0.631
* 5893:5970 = 0.709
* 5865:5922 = 0.999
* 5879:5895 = 0.645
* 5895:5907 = 0.61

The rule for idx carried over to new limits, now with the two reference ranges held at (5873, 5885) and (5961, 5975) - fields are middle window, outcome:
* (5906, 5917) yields 2.29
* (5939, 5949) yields 1.36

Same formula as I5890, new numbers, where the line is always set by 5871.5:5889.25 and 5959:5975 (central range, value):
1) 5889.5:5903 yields 3.3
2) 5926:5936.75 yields 1.3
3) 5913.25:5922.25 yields 0.7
